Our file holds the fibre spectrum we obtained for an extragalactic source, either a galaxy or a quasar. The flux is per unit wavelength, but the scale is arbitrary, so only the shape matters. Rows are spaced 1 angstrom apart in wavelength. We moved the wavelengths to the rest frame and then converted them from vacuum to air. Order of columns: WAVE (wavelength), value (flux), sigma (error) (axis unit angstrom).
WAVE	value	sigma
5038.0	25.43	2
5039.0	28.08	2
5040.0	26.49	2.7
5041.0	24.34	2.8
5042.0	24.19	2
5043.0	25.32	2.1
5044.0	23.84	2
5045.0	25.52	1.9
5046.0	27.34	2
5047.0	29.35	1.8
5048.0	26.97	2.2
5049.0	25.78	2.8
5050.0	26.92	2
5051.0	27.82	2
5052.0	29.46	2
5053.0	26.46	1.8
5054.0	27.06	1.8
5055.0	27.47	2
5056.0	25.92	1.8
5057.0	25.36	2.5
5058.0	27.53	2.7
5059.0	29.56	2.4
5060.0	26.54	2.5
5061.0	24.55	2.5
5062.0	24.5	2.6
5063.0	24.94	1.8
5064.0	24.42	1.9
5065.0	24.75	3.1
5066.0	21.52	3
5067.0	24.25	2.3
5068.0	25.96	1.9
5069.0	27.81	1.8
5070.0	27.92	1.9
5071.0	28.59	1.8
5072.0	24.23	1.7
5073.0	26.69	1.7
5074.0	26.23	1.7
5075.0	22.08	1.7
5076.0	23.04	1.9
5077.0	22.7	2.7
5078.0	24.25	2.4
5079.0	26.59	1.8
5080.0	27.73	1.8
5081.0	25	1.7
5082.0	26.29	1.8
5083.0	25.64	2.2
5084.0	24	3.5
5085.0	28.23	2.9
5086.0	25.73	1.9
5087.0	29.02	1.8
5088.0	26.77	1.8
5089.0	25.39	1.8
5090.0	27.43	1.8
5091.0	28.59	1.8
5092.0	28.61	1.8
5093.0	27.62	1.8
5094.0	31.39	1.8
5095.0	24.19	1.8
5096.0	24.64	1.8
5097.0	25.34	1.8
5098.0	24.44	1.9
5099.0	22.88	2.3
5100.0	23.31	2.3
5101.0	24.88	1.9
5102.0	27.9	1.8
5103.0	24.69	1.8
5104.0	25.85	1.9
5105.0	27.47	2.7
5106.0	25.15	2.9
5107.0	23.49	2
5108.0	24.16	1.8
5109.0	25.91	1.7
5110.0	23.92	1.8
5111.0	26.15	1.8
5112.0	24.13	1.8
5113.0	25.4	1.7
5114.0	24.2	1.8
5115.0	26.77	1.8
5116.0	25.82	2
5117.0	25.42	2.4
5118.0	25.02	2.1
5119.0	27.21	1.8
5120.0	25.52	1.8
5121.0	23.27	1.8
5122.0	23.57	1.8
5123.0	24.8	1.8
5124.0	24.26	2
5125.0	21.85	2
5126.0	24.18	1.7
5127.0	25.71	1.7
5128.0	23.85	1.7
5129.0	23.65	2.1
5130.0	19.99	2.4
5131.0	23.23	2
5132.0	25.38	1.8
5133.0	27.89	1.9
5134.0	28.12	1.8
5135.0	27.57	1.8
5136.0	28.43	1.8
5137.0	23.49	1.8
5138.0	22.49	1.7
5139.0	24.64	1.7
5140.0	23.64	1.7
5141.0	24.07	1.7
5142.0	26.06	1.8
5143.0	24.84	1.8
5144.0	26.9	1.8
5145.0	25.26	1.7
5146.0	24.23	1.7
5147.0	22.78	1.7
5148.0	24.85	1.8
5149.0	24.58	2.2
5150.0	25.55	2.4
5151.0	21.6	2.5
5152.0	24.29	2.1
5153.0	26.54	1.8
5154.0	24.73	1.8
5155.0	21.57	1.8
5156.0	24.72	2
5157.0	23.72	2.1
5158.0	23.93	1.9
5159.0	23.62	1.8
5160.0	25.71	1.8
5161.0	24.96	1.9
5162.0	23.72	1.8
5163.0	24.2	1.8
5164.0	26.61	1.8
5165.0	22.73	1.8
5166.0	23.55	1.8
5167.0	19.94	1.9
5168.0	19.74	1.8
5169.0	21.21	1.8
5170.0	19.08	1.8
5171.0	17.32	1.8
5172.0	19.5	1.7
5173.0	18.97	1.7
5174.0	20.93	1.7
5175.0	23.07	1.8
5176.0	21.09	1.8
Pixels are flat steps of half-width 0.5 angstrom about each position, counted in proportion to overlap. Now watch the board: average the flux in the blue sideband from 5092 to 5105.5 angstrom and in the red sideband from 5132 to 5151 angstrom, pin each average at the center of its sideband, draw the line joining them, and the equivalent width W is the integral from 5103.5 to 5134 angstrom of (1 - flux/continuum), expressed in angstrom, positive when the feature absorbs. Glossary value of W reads 0.9 angstrom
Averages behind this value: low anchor 25.8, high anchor 25.2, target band 24.8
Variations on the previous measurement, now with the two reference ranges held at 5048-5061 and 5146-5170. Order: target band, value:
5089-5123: -0.3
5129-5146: -0.5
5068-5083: 0.4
